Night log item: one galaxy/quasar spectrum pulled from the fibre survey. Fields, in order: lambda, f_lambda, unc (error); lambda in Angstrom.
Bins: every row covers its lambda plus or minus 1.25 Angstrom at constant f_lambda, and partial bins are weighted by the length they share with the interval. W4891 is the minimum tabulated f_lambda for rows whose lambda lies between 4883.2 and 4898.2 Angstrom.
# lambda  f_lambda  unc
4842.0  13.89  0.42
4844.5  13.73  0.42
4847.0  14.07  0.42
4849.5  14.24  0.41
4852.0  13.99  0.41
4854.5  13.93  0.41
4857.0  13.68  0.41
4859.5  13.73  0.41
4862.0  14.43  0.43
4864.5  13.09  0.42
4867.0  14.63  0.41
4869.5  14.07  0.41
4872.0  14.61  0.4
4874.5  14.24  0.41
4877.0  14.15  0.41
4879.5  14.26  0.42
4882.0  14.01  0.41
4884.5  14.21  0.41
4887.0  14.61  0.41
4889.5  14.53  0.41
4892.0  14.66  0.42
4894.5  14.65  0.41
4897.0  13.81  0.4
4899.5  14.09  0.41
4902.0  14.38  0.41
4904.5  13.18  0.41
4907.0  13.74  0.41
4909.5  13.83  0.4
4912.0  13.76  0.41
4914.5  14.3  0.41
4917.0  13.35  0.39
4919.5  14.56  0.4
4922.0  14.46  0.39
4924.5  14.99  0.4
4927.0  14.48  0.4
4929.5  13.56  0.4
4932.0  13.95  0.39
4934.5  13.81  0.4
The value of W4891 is 13.81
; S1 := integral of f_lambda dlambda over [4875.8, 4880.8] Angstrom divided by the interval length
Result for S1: 14.2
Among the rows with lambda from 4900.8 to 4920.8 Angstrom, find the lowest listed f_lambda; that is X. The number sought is 13.18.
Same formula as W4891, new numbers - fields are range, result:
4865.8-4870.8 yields 14.07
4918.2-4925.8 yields 14.46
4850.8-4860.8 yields 13.68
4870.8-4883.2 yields 14.01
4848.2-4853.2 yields 13.99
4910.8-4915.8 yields 13.76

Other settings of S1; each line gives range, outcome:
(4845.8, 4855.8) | 14.1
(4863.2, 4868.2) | 13.9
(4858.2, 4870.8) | 14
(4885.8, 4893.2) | 14.6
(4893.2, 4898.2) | 14.2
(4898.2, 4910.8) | 13.8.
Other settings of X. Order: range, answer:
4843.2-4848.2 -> 13.73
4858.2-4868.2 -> 13.09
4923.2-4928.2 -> 14.48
